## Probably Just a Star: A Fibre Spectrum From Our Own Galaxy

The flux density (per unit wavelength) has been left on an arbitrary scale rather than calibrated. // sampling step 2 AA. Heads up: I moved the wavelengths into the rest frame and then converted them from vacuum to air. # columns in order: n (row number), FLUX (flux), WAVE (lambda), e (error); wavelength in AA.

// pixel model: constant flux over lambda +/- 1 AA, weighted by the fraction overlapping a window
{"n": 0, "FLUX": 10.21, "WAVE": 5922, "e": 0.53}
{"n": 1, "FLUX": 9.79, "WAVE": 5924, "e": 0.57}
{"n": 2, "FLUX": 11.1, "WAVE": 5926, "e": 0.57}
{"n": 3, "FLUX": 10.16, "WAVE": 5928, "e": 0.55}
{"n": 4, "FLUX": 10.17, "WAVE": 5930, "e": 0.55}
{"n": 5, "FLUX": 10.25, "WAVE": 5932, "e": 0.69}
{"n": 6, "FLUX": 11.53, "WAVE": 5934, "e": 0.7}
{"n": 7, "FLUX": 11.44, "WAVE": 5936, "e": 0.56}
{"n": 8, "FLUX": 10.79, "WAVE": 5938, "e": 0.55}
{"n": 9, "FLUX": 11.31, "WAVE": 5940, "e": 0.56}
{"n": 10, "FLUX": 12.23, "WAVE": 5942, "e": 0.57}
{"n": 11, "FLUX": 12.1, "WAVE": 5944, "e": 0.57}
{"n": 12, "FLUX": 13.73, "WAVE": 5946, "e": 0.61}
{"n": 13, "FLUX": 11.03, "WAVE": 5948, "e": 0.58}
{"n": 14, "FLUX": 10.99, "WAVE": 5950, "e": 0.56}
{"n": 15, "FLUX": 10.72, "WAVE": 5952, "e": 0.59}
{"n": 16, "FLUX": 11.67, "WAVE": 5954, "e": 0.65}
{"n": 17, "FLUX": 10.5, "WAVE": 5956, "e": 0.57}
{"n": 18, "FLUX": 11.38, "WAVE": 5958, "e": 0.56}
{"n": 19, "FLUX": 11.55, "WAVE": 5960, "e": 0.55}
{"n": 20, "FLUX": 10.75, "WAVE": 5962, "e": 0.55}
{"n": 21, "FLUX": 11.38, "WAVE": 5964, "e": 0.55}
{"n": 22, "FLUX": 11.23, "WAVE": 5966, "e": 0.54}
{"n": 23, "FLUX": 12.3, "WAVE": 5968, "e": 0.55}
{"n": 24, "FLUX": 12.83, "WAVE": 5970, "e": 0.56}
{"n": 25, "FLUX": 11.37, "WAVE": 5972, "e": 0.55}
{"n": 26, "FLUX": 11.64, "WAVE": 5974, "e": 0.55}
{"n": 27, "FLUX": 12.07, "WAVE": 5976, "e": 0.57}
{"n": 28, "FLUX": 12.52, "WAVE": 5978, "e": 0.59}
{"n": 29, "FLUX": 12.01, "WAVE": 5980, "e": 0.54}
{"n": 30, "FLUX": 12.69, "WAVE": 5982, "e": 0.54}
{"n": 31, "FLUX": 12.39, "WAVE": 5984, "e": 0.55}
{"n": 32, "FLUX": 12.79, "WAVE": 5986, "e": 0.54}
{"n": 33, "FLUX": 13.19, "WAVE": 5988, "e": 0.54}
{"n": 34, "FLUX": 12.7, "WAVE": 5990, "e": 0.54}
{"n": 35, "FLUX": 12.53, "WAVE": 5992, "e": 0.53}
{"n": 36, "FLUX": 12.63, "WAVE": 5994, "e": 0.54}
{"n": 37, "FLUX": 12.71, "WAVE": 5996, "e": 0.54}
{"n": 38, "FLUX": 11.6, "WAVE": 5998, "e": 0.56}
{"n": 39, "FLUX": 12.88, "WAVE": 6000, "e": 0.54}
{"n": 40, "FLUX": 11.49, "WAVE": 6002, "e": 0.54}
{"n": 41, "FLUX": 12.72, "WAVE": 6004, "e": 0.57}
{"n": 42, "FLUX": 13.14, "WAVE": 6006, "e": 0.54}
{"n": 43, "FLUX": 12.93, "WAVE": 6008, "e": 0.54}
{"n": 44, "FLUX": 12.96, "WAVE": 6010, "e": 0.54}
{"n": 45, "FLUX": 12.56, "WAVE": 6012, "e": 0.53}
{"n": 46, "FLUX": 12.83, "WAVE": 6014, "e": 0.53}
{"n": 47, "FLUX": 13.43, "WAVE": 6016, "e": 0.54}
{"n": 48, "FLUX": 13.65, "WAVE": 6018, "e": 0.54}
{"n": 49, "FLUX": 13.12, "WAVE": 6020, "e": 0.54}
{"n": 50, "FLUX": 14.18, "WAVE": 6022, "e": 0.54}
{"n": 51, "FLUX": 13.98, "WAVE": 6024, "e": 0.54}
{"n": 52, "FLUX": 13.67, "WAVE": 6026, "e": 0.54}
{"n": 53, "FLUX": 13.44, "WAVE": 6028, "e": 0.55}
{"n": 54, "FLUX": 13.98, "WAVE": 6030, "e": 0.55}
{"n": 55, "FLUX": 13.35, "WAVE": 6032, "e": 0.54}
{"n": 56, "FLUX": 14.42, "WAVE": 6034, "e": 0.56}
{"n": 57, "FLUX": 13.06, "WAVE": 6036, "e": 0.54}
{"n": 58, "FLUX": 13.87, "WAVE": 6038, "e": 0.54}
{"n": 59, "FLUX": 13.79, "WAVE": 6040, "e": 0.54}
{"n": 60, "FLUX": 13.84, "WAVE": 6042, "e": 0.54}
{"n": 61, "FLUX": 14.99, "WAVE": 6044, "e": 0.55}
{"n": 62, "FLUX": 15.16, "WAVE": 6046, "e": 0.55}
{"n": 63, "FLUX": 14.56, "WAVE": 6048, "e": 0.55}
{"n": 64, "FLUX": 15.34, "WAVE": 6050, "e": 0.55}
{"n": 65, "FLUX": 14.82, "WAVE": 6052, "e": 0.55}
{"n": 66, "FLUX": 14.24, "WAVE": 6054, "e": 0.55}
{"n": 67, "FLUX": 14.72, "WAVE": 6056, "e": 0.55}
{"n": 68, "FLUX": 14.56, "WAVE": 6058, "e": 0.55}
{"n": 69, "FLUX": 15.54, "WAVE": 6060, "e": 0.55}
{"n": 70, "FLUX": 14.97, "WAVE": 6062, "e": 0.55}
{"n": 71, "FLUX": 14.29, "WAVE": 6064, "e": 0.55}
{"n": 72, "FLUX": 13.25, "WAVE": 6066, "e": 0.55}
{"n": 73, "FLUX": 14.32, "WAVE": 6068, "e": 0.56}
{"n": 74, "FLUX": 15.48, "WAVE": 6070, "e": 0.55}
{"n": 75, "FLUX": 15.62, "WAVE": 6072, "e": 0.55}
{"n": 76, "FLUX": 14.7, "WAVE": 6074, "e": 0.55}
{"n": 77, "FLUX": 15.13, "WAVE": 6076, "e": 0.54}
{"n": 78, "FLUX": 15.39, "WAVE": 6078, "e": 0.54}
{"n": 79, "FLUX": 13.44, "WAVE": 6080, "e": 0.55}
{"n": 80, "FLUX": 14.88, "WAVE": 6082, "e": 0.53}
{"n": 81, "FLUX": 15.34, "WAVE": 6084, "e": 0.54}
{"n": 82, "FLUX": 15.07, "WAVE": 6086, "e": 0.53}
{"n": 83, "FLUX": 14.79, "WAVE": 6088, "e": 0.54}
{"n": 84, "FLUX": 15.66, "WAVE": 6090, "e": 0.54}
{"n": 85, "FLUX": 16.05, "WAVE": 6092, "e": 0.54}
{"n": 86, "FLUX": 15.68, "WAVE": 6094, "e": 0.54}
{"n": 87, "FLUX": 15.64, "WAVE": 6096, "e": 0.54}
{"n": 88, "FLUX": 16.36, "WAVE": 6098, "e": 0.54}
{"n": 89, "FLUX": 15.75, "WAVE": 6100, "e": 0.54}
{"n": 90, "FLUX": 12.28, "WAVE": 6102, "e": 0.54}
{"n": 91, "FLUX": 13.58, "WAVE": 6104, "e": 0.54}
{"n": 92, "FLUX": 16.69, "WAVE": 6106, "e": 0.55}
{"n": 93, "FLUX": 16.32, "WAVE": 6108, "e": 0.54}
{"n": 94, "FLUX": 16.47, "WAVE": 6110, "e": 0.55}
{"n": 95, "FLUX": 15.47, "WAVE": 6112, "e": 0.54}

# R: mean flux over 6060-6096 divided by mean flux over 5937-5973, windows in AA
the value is 1.3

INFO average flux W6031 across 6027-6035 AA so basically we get 13.8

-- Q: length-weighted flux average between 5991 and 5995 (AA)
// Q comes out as 12.6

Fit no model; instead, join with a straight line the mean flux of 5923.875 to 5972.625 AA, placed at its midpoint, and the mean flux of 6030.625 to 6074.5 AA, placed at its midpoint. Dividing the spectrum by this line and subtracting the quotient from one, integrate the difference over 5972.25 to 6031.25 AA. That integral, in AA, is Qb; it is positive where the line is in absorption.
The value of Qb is 0.5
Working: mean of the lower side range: 11.3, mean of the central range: 12.8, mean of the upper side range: 14.5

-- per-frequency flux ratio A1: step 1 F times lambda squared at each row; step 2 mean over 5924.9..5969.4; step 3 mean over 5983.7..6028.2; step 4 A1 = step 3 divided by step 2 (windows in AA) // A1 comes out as 1.2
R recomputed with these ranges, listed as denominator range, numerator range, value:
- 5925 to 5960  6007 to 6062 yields 1.24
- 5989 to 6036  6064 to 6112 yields 1.16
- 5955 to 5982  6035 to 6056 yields 1.23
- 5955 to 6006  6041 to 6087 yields 1.22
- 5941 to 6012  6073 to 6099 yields 1.26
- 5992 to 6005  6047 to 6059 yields 1.19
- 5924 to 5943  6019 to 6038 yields 1.25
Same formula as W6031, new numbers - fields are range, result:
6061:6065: 14.6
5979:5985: 12.4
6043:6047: 15.1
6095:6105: 14.7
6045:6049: 14.9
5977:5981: 12.3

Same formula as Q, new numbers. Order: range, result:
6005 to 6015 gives 12.9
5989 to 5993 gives 12.6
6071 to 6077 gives 15.1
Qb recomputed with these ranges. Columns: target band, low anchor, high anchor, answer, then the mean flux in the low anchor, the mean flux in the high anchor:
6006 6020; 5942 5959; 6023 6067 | 0.29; 11.6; 14.3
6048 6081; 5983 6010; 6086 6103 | -0.66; 12.6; 15.3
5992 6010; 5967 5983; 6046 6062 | 0.72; 12.2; 14.9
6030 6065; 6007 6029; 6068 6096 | -0.61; 13.3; 15.2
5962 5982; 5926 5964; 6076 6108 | 0.09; 11.2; 15.1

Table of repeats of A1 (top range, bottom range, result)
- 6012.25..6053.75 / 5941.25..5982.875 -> 1.22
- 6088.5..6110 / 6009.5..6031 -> 1.18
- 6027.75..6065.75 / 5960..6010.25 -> 1.19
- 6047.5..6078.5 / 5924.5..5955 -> 1.37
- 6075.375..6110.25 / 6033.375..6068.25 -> 1.07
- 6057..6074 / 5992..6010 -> 1.20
